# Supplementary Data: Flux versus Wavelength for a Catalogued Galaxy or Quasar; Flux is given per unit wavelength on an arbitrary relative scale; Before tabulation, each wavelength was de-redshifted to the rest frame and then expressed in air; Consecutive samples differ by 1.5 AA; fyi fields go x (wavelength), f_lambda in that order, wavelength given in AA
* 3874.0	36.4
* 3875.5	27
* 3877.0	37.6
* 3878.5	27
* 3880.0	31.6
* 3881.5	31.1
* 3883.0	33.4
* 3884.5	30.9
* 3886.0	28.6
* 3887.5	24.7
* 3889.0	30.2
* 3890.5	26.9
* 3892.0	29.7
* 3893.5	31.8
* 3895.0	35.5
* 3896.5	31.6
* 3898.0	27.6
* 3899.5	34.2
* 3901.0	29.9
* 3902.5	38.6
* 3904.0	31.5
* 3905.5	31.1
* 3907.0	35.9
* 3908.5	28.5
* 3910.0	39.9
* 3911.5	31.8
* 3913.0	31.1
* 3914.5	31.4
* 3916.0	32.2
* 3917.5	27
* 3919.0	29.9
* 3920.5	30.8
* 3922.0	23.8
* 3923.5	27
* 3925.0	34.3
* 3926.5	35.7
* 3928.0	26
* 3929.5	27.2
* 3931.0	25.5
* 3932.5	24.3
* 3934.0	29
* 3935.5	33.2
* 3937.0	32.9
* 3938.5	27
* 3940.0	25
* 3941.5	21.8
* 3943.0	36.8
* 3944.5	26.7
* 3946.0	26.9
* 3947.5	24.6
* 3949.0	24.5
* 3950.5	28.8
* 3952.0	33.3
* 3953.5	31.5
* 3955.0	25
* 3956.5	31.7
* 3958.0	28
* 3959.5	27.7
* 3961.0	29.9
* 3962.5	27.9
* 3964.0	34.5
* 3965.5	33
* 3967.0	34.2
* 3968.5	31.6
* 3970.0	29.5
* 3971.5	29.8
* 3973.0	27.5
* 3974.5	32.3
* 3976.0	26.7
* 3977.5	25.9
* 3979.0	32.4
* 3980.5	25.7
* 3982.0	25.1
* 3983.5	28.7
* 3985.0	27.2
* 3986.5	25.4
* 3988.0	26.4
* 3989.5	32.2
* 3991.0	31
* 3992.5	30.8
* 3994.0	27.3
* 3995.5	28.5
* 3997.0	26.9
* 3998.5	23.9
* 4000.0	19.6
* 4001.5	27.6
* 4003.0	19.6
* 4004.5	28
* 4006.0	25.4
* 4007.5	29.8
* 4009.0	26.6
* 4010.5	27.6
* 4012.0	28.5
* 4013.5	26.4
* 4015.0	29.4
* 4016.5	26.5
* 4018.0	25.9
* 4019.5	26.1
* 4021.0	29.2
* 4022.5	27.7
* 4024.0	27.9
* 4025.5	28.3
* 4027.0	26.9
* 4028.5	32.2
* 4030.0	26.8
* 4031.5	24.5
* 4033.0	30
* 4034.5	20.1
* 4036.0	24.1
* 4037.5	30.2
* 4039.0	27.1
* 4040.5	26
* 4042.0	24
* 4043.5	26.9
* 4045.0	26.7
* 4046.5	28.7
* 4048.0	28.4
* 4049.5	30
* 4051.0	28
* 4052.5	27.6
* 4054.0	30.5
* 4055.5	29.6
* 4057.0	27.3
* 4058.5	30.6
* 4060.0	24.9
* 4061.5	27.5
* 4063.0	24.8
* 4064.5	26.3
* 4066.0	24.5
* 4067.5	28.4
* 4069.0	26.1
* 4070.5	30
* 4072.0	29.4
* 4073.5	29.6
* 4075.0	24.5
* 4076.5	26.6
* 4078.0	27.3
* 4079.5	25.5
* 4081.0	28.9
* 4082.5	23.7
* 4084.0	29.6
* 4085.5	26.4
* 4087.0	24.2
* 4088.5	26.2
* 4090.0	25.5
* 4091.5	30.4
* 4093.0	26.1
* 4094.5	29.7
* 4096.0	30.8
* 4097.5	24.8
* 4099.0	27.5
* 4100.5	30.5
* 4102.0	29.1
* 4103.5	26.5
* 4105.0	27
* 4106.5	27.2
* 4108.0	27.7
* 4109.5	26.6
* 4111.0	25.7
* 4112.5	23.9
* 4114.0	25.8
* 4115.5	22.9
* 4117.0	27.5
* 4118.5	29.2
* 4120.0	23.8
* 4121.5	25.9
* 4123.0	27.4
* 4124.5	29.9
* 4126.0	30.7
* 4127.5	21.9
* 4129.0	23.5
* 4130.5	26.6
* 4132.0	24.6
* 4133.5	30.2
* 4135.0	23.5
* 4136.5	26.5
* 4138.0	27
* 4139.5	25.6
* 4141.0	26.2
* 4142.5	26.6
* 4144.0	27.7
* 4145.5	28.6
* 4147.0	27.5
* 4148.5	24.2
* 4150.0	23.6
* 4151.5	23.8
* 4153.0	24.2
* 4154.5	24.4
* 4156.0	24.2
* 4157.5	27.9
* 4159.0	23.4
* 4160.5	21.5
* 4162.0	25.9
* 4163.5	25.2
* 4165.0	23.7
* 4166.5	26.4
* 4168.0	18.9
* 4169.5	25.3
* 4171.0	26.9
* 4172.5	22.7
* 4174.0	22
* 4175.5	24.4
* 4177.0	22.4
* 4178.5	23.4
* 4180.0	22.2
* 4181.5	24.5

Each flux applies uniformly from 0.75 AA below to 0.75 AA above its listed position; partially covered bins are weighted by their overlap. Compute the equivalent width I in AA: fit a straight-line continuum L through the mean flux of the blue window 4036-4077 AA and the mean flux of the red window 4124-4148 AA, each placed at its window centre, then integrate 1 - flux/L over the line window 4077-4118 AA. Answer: 0.2 AA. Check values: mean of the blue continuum 27.5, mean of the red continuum 26.6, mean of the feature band 26.9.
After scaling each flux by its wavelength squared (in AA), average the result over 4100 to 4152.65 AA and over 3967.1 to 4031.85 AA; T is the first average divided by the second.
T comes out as 1.02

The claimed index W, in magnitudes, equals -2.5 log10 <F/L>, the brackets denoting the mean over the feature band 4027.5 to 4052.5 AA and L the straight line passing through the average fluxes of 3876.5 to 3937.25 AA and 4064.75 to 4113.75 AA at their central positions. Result 0.04 mag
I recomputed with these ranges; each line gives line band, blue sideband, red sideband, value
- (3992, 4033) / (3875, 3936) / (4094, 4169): 2.10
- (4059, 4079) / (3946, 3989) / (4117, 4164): 0.12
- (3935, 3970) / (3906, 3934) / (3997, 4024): -0.77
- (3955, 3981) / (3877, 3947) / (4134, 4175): -0.71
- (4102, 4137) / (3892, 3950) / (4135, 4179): -0.94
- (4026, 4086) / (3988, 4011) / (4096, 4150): -1.06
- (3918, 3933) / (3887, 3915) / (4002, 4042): 1.11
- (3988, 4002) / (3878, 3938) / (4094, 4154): 0.72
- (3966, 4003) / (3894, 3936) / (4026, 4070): 1.20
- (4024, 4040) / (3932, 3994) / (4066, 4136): 0.50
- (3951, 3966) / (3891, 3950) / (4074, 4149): -0.41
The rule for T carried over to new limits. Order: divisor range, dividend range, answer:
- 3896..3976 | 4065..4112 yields 0.98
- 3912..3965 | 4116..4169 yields 0.98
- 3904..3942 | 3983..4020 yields 0.94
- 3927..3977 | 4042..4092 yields 1.00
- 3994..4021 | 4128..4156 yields 1.04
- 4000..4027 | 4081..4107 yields 1.06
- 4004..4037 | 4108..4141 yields 1.01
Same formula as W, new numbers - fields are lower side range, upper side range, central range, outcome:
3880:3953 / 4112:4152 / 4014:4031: 0.01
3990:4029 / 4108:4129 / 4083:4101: -0.04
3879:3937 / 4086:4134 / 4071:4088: 0.02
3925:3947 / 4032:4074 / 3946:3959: 0.00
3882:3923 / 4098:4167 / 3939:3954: 0.08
